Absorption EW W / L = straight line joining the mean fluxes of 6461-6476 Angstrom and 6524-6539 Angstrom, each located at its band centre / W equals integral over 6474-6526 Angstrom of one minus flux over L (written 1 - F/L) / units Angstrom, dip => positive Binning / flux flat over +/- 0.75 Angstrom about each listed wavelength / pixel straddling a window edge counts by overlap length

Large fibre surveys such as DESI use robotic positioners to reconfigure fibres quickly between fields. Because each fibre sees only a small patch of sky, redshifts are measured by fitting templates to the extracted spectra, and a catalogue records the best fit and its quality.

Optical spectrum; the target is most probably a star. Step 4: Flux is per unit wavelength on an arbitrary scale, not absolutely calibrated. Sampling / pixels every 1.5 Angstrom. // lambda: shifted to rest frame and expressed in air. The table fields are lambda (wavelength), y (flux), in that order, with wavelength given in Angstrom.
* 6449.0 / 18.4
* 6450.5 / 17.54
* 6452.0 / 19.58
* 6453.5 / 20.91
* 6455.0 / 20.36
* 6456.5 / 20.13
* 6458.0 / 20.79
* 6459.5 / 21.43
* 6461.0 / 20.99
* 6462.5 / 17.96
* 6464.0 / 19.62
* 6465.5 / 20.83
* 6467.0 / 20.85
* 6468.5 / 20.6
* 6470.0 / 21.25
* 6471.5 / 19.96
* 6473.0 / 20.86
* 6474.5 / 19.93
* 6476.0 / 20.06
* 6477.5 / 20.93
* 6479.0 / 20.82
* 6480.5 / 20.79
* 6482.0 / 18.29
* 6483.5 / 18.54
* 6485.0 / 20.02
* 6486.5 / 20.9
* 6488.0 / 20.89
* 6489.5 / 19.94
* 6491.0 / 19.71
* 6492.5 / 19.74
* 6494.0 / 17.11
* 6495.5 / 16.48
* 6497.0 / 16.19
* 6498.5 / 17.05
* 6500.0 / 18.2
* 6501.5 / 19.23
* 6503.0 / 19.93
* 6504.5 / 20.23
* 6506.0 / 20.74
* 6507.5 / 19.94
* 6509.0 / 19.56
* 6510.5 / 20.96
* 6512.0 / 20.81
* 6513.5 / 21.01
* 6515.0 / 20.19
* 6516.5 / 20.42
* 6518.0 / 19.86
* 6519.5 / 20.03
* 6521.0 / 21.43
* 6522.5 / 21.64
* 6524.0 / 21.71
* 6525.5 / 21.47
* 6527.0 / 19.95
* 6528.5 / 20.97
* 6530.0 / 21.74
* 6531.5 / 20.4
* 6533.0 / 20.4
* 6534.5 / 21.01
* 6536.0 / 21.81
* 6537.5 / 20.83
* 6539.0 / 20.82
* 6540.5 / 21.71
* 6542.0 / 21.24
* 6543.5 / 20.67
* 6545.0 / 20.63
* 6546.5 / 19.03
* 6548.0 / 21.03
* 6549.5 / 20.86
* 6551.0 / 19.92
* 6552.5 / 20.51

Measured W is 1.9 Angstrom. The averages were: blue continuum 20.2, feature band 19.8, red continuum 21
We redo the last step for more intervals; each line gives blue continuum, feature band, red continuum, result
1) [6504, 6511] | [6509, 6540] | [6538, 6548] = -0.6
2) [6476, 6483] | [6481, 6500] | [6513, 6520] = 1.3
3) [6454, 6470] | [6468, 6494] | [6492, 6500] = -2.0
